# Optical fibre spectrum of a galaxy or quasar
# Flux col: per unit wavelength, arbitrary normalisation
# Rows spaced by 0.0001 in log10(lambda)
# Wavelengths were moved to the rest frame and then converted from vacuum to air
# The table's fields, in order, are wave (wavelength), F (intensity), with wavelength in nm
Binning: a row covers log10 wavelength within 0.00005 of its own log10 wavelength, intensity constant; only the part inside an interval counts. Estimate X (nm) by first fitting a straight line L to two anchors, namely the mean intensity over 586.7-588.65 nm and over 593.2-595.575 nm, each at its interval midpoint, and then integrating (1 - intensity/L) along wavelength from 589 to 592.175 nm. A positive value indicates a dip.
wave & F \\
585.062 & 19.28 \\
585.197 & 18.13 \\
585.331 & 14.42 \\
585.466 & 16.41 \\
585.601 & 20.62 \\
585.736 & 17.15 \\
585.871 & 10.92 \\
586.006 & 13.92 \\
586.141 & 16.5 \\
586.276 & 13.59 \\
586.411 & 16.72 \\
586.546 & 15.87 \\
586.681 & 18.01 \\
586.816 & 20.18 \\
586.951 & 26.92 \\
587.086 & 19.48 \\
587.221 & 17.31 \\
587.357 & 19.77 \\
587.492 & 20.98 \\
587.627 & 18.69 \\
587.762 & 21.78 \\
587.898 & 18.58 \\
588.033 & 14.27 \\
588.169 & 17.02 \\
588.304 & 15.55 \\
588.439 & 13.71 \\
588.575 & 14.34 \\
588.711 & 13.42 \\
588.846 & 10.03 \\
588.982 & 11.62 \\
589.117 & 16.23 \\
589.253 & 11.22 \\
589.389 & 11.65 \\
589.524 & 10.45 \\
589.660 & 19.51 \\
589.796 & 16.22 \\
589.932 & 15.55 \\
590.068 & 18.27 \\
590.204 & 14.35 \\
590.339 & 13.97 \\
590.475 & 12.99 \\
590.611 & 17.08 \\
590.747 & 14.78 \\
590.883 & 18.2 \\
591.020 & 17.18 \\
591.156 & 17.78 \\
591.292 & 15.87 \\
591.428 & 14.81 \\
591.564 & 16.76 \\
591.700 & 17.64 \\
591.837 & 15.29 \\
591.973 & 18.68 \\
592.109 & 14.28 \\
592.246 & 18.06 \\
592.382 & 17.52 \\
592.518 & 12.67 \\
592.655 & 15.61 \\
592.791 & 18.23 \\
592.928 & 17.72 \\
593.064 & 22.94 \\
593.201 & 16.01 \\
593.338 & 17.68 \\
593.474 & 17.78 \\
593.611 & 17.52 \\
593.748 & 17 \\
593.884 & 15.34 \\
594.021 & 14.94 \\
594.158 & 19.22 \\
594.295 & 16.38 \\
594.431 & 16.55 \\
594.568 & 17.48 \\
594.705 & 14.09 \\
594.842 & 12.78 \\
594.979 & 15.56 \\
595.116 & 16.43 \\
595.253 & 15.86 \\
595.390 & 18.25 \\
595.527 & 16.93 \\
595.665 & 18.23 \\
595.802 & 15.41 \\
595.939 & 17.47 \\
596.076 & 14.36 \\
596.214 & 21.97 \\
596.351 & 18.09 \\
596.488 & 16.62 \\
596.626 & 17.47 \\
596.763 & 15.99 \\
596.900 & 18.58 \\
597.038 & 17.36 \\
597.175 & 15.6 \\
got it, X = 0.36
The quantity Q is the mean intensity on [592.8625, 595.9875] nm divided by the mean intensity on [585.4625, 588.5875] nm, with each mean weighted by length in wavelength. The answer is 0.96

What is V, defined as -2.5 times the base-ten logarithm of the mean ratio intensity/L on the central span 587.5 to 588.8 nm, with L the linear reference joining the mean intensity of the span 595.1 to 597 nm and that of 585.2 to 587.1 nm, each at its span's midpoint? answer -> 0.05 mag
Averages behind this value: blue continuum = 17.2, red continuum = 17.3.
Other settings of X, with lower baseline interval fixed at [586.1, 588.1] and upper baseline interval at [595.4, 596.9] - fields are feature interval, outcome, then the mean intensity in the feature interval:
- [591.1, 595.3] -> 0.28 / 16.6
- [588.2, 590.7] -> 0.55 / 14.3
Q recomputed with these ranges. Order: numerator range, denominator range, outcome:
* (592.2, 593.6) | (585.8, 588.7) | 1.01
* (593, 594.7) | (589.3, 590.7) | 1.15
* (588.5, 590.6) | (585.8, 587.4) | 0.81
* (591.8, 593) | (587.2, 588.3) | 0.90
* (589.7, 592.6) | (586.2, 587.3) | 0.87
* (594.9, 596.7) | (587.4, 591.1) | 1.10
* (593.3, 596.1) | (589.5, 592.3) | 1.02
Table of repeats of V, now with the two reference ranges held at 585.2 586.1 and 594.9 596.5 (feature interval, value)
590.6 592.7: 0.01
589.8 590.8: 0.07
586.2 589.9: -0.02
